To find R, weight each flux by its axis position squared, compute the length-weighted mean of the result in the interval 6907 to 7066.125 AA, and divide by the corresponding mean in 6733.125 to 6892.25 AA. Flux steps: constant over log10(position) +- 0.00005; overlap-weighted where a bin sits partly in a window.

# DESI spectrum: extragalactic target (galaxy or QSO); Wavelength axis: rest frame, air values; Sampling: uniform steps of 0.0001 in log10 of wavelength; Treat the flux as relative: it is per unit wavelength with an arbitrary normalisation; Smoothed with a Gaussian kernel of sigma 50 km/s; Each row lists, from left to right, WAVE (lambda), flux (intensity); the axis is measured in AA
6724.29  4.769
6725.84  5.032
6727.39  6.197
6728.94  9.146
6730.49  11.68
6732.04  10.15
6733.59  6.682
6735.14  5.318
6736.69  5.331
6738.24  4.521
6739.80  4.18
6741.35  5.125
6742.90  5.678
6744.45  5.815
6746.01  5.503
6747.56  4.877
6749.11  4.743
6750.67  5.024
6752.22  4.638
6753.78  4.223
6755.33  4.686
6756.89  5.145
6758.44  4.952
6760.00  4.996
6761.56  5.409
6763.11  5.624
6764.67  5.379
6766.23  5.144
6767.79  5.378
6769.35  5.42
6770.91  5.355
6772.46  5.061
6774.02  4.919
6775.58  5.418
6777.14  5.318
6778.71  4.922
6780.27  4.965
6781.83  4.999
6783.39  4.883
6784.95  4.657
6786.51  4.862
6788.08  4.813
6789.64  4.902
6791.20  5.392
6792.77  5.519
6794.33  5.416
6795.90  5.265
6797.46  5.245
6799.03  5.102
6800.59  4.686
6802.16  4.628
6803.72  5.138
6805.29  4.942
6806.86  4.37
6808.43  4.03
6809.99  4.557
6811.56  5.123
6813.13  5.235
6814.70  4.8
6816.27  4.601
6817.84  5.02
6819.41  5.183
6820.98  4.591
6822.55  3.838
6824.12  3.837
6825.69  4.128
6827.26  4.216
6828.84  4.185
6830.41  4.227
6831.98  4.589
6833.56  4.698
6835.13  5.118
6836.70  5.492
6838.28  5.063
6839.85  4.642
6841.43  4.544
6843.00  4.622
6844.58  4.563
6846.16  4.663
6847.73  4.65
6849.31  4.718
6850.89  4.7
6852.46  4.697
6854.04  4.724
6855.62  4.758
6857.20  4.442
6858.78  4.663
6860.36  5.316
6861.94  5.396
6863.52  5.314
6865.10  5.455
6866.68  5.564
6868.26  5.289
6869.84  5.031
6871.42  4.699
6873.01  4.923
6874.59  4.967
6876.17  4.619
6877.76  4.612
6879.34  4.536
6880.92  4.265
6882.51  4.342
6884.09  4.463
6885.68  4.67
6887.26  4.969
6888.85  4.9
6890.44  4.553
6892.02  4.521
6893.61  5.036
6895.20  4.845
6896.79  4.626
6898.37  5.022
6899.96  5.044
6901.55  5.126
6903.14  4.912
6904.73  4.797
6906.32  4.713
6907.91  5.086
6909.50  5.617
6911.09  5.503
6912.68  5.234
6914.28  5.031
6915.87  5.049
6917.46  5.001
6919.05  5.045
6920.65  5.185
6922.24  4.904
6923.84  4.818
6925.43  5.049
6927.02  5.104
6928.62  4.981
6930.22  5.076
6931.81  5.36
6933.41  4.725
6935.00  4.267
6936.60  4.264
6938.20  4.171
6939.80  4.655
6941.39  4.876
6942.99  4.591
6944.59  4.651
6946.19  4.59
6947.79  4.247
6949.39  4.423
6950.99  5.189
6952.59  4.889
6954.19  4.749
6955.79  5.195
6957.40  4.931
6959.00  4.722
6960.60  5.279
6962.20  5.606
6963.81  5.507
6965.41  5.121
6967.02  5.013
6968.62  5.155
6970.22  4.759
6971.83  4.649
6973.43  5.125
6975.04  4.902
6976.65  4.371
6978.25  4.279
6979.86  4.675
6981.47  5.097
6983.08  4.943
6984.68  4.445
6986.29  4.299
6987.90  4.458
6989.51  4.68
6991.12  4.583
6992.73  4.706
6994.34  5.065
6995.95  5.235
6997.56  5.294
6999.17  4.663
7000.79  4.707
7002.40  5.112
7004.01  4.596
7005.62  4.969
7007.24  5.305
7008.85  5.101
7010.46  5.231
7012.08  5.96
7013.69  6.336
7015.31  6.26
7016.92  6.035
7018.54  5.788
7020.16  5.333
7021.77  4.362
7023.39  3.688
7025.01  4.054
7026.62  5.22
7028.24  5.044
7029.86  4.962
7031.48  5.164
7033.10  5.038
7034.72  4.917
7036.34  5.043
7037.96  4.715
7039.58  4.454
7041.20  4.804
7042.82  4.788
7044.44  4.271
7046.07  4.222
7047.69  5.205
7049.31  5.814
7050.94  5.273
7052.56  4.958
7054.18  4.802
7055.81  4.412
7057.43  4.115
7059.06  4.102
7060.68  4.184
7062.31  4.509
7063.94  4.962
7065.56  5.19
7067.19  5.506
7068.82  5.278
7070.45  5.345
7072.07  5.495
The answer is 1.05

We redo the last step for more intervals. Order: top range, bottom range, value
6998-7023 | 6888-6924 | 1.09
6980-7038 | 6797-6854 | 1.13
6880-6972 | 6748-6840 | 1.04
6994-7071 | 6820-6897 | 1.11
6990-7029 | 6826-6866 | 1.12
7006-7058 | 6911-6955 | 1.07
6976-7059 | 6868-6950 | 1.05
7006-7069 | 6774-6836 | 1.11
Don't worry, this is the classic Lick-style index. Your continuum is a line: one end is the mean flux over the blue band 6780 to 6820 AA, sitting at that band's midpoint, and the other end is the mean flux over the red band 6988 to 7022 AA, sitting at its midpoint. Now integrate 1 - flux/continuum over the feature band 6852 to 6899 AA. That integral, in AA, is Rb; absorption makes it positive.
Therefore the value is 1.8 AA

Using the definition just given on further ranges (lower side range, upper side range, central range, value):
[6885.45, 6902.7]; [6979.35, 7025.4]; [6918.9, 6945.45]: 0.6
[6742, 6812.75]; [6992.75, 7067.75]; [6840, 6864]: 1.2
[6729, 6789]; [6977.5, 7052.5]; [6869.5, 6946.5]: 4.9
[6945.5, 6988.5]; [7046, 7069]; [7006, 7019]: -2.4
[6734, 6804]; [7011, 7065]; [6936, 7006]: 2.3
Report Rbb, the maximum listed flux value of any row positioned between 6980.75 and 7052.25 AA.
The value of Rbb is 6.336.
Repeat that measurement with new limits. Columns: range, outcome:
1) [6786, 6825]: 5.519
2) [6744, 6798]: 5.815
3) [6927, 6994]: 5.606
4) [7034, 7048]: 5.205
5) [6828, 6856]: 5.492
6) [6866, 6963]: 5.617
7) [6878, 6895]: 5.036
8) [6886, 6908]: 5.126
